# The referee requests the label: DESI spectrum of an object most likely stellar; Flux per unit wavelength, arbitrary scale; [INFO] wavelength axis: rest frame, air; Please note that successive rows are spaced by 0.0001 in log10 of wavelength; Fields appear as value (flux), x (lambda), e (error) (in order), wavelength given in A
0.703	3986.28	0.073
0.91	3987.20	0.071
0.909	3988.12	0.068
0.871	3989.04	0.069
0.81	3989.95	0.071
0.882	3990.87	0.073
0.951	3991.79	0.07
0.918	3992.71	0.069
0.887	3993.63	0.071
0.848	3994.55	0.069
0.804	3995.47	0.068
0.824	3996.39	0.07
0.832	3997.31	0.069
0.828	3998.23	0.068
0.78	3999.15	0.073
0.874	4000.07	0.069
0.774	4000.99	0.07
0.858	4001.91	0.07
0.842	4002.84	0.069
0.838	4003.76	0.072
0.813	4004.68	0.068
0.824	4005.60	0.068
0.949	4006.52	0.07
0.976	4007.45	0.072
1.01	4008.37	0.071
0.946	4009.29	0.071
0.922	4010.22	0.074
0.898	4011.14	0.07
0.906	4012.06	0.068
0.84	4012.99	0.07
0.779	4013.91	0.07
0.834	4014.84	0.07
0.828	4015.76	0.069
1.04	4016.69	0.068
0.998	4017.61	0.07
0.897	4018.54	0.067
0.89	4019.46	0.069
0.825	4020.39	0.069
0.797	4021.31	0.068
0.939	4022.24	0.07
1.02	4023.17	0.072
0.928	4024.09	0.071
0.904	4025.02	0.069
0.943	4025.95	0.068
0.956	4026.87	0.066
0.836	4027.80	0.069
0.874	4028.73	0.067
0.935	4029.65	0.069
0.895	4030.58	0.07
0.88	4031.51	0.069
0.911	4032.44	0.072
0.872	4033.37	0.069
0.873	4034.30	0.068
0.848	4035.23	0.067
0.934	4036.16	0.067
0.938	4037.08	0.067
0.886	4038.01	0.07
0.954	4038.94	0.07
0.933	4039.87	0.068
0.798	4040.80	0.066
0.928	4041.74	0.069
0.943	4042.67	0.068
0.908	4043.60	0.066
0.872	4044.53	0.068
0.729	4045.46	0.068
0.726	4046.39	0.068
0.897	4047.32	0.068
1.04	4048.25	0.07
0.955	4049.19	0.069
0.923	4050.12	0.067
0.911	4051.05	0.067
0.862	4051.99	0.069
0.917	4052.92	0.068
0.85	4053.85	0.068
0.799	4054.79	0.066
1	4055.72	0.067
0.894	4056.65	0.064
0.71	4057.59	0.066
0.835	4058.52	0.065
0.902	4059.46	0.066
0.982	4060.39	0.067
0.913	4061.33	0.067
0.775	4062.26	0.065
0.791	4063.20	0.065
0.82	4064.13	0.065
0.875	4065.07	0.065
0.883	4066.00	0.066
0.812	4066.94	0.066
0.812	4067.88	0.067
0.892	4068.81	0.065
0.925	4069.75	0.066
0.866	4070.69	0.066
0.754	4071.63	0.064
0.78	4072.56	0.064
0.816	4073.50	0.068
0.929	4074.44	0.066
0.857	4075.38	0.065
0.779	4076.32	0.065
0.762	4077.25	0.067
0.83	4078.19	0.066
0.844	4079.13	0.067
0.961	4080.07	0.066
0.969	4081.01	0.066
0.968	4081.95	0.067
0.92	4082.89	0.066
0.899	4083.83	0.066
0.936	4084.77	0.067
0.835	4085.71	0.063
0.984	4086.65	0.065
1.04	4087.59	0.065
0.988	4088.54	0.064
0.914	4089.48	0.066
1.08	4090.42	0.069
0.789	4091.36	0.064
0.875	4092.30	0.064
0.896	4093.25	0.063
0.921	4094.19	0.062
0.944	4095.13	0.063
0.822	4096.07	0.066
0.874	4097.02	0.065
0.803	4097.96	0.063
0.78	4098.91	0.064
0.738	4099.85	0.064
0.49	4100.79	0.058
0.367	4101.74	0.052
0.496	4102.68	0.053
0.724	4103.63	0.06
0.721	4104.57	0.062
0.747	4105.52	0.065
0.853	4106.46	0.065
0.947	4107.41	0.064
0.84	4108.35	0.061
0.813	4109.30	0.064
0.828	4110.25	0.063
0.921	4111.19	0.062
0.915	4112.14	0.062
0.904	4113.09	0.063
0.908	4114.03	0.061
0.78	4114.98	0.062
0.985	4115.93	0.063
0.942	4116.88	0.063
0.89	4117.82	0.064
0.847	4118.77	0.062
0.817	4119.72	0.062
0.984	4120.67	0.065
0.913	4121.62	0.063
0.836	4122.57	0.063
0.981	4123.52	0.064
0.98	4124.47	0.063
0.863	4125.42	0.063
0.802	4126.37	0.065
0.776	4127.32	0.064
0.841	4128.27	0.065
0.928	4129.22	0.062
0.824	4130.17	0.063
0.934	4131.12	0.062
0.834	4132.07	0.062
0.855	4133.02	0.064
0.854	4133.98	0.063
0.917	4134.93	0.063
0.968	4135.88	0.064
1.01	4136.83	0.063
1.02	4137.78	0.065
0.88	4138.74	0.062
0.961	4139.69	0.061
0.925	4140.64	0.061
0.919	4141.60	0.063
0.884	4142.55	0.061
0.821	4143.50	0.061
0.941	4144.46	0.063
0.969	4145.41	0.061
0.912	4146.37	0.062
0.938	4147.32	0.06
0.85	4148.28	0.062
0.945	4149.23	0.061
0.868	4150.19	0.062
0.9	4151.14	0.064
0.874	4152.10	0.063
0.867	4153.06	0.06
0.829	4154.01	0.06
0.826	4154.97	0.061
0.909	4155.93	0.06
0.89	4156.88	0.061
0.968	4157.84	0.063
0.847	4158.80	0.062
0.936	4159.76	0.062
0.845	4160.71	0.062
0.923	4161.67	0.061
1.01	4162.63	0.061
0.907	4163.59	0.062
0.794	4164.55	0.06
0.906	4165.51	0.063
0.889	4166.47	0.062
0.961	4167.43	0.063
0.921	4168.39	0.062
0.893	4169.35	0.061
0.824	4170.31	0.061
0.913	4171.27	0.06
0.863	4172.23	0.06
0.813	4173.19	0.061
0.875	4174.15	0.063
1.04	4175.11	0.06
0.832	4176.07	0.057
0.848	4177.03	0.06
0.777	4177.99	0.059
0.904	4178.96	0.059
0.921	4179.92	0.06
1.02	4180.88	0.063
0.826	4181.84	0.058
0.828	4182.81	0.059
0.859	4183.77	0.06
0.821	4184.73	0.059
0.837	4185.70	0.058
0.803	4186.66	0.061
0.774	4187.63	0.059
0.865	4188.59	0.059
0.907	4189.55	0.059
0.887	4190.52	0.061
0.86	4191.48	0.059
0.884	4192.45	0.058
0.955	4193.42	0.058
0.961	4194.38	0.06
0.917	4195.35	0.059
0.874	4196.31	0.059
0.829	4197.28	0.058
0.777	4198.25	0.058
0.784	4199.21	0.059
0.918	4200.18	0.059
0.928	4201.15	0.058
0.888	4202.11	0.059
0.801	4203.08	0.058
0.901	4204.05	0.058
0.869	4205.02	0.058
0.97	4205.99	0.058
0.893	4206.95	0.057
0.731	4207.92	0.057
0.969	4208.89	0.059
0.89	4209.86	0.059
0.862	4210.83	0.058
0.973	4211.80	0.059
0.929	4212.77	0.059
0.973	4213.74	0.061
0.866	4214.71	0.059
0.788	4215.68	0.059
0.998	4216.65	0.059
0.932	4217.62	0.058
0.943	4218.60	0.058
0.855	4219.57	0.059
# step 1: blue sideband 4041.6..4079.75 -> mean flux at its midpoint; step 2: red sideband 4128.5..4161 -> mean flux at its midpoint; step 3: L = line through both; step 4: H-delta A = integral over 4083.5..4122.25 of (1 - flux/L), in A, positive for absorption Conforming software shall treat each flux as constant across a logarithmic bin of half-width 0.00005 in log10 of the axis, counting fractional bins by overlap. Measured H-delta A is 1.5 A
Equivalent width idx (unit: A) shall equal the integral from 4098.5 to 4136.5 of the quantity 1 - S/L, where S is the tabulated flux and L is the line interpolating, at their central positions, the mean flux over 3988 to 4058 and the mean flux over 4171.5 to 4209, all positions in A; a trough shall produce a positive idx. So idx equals 1.85 A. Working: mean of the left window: 0.885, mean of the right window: 0.871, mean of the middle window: 0.835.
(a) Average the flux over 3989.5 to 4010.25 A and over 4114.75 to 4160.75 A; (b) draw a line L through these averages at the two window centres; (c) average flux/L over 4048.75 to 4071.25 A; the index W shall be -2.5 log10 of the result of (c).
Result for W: 0.01 mag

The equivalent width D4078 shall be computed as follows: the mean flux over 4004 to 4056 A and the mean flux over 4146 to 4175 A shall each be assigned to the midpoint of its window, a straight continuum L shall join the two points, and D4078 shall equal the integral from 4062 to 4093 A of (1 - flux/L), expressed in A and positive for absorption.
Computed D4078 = 0.6 A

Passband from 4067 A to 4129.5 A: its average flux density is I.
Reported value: 0.854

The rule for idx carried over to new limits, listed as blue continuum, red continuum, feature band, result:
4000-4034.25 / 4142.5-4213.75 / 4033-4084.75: 1.0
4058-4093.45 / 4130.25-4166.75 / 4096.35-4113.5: 2.4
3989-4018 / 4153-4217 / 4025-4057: -0.7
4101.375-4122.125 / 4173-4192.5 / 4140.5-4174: -1.6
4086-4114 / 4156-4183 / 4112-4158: -1.9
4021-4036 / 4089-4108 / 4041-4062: -0.5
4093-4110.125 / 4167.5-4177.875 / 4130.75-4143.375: -1.4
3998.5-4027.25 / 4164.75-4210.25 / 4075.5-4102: 0.7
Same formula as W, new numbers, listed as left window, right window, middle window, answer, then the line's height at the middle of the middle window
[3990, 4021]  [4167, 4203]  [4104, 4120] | 0.016 mag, 0.875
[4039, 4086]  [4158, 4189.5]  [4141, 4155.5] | -0.015 mag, 0.877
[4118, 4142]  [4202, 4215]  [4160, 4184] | 0.009 mag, 0.896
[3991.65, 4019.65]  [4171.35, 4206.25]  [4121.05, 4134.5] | 0.000 mag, 0.874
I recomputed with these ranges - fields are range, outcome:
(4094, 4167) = 0.866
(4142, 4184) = 0.89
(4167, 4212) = 0.877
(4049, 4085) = 0.868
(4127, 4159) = 0.898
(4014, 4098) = 0.887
